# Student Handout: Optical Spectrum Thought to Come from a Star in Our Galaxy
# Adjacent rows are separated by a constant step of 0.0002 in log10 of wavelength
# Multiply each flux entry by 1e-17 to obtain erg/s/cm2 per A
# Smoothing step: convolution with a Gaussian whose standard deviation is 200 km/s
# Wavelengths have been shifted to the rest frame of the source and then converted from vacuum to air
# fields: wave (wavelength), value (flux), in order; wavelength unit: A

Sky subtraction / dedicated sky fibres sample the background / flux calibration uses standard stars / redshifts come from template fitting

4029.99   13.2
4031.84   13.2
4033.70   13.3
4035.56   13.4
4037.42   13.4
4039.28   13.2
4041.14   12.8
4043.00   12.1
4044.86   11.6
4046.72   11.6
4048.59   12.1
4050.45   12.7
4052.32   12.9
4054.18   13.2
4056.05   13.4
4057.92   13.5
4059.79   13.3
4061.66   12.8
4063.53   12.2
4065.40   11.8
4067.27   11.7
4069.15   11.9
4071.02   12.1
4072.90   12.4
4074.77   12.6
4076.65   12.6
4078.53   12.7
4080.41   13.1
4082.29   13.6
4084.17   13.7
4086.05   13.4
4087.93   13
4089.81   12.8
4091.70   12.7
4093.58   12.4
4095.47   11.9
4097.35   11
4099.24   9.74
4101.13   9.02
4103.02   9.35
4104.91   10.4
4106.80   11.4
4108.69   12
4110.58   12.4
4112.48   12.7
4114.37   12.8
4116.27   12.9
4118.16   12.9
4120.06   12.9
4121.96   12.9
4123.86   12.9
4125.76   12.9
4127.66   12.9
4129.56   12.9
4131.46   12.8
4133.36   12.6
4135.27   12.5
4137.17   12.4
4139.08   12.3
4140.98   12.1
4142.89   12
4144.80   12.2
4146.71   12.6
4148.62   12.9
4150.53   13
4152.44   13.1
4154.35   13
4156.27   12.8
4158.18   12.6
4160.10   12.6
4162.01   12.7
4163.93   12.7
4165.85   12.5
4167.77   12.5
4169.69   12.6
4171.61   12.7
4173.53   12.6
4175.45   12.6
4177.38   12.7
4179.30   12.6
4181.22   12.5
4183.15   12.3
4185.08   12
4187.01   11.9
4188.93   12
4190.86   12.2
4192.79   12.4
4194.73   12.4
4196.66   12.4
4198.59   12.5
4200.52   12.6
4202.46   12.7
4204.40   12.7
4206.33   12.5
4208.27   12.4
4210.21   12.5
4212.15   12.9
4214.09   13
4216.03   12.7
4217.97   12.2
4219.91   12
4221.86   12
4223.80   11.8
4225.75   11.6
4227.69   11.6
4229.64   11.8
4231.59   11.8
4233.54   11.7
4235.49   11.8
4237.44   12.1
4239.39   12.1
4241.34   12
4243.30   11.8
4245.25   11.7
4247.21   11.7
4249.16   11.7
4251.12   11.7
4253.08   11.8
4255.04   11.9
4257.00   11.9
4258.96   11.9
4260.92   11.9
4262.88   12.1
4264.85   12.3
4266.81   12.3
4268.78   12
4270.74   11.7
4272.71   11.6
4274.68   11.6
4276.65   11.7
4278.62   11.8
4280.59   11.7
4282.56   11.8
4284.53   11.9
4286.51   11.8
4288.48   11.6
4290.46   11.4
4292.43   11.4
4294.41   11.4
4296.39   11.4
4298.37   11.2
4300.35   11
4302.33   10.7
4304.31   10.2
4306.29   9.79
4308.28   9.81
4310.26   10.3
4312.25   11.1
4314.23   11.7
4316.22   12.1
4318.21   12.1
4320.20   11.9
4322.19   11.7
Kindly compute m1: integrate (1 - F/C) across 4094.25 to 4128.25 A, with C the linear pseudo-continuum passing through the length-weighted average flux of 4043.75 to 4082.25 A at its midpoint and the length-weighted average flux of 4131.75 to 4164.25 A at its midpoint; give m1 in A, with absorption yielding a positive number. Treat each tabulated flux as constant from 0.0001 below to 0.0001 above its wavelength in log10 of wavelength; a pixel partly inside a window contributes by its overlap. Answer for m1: 2.0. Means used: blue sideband 12.5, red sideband 12.6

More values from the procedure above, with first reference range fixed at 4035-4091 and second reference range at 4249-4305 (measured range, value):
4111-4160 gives -1.38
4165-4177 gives -0.41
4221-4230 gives 0.11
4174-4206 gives -0.89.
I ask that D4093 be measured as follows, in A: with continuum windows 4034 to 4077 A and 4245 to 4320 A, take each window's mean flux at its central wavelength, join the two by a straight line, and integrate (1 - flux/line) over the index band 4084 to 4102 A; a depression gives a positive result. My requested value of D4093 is 0.7 A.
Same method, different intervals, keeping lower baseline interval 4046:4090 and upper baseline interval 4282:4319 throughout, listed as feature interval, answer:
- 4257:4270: -0.7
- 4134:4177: -1.6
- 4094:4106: 2.1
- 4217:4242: -0.5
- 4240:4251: -0.2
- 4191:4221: -1.8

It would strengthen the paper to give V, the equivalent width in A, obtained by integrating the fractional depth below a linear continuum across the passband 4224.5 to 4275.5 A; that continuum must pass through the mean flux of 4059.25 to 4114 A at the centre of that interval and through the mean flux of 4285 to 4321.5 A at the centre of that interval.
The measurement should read -2.0 A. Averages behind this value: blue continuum 12.1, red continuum 11.2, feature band 11.9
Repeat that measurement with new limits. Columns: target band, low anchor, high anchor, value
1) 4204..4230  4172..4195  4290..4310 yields -0.78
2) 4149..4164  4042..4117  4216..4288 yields -0.93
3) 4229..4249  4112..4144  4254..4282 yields 0.34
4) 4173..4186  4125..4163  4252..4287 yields -0.04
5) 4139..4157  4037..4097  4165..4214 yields -0.11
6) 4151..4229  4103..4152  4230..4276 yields -1.90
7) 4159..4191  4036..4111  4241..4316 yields -1.53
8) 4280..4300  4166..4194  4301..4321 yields -0.62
